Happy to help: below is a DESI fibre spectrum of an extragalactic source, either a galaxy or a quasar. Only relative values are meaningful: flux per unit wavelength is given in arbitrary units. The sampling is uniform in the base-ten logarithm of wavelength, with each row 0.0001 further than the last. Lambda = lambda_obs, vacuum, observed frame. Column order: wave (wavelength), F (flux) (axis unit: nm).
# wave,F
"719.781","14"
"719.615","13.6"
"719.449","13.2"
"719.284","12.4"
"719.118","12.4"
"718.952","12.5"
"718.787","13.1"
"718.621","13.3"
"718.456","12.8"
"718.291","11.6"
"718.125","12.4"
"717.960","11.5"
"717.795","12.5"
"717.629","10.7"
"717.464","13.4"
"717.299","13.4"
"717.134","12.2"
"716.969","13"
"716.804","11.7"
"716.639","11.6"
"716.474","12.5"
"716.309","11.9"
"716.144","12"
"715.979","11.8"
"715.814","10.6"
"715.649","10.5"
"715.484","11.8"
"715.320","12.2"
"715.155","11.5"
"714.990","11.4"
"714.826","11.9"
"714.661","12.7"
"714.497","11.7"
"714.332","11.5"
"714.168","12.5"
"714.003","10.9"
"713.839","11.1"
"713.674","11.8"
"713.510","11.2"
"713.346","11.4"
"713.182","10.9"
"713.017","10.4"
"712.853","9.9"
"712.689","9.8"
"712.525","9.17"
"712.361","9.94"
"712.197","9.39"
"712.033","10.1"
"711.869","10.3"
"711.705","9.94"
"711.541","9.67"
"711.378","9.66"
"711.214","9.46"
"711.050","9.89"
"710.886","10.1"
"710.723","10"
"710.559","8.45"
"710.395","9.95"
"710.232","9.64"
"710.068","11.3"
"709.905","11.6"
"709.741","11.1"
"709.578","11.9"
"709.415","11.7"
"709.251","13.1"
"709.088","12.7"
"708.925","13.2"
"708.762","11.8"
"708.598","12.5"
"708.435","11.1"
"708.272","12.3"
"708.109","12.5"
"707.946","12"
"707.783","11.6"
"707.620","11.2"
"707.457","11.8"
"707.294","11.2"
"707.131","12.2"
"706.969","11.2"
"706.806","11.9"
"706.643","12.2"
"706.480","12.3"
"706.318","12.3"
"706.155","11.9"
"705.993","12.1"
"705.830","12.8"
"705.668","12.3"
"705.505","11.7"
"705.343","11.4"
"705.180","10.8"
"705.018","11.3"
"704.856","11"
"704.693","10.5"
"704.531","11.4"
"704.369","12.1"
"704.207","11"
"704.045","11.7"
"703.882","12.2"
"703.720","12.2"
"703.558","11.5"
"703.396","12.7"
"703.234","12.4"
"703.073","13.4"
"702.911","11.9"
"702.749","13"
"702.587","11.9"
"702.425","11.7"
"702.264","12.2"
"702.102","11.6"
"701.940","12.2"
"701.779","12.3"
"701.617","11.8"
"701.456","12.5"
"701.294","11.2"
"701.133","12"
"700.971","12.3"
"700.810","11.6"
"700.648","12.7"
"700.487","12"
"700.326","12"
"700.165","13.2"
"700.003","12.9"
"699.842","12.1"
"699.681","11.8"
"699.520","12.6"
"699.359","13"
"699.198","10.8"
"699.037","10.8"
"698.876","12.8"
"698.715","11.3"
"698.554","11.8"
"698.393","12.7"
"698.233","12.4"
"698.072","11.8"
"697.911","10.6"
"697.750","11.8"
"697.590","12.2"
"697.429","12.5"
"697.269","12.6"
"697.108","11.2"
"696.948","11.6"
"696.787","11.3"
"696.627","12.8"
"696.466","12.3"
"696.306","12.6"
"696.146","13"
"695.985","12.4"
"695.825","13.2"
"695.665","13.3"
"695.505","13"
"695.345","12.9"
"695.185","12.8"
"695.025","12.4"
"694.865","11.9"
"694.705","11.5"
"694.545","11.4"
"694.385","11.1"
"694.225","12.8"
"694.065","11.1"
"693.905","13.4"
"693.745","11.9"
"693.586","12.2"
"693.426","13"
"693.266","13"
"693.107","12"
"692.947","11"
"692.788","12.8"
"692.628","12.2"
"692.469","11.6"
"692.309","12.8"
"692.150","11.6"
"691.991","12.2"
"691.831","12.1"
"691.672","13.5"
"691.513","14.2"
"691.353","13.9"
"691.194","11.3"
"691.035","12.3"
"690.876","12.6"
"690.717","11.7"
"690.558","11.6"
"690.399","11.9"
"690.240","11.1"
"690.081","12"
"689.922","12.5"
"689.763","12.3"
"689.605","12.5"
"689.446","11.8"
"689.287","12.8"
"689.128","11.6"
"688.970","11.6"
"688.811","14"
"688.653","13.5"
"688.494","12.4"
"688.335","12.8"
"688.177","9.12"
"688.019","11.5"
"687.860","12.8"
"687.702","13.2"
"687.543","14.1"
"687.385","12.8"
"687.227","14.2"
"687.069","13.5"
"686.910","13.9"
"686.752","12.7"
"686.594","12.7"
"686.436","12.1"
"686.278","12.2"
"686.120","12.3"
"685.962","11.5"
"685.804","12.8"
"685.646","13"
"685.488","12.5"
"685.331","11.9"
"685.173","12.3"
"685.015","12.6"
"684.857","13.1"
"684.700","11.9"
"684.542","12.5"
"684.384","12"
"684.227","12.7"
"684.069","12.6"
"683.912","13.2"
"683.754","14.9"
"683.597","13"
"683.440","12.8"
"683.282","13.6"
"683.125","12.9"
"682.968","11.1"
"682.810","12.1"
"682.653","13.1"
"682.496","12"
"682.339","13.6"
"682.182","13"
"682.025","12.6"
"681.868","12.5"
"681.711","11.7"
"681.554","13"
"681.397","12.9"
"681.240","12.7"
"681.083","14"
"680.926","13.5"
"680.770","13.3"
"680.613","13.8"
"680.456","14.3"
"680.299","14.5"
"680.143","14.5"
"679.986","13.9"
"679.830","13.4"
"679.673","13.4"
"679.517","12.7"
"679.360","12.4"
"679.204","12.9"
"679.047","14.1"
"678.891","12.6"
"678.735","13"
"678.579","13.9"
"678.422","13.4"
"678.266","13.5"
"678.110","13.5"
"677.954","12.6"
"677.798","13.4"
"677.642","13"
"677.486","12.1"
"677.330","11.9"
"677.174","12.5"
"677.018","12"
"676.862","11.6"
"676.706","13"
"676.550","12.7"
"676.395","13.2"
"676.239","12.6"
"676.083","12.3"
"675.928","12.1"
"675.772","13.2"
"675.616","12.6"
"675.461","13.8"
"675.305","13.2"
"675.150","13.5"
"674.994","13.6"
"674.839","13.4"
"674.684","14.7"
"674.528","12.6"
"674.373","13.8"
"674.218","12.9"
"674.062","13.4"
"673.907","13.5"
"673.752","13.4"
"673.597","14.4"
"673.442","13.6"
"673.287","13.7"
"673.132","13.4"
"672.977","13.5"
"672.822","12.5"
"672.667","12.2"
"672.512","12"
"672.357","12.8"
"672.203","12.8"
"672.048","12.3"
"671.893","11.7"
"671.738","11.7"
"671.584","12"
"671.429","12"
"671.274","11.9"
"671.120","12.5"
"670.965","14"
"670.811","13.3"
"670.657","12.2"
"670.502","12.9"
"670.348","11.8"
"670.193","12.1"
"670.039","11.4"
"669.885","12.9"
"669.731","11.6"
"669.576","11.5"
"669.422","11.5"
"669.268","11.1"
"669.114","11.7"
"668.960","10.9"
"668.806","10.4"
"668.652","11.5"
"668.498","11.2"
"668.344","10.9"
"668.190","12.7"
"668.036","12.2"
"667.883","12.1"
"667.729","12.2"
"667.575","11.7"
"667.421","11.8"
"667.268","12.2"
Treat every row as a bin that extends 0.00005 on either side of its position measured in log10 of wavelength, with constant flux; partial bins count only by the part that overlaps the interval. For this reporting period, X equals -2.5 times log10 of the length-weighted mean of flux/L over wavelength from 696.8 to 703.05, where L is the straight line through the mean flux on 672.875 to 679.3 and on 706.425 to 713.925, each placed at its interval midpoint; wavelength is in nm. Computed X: -0.04 mag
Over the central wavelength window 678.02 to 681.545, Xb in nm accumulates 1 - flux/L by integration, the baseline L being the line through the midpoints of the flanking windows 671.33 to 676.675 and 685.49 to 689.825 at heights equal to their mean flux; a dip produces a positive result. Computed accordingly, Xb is -0.18 nm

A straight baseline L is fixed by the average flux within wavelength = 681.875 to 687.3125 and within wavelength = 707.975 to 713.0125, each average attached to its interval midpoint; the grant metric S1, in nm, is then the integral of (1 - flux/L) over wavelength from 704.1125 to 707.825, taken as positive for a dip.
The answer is -0.19 nm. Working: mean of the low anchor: 12.7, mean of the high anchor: 10.7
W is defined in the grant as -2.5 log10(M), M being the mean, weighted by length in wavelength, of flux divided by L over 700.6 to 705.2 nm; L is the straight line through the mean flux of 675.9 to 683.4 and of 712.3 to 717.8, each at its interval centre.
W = 0.009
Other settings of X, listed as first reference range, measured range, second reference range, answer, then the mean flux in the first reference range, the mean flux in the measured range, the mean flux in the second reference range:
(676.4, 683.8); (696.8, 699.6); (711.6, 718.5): 0.03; 13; 11.9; 11.4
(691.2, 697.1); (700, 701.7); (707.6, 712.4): -0.04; 12.4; 12.2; 10.9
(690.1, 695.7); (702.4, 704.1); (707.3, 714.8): -0.06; 12.3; 12.3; 11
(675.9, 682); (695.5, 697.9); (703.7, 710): 0.00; 13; 12.3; 11.8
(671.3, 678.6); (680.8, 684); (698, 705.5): -0.02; 12.9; 12.9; 12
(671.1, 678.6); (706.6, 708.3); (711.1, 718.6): -0.02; 12.9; 11.8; 11.3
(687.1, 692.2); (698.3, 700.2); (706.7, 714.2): -0.03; 12.4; 12.1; 11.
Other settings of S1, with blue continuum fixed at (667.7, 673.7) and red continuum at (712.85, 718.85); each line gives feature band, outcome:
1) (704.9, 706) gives 0.02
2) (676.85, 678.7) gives -0.10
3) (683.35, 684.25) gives -0.08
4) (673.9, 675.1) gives -0.13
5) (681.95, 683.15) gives -0.04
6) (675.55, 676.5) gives -0.04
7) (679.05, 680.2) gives -0.11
